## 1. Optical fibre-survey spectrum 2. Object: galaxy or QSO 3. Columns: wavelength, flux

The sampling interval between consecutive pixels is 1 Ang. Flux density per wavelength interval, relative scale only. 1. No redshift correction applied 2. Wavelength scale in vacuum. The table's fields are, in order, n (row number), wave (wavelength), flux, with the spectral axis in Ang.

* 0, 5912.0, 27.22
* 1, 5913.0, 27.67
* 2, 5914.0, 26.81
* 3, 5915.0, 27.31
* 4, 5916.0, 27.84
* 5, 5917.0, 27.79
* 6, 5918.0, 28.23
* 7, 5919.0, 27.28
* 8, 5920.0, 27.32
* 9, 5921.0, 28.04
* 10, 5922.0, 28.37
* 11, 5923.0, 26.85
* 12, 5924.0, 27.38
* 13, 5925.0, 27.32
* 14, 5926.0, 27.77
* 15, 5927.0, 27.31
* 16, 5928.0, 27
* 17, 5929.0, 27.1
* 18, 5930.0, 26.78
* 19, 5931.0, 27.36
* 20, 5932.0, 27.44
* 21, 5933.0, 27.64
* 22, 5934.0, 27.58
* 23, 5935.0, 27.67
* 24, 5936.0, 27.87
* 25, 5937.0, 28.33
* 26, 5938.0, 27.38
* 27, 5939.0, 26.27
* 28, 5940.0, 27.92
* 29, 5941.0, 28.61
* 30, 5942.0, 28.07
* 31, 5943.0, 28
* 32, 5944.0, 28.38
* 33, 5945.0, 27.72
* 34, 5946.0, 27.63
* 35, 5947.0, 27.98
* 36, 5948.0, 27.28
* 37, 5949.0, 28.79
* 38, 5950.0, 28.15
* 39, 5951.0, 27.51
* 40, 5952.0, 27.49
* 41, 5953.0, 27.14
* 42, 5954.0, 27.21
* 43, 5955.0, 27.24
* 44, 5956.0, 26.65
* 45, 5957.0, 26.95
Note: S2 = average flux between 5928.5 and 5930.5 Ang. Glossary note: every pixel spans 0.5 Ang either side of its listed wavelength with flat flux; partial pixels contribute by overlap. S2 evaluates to 26.9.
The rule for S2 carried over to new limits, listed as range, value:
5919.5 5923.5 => 27.6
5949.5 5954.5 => 27.5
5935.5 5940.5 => 27.6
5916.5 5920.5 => 27.7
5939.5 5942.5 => 28.2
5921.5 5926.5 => 27.5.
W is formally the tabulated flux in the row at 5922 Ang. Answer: 28.37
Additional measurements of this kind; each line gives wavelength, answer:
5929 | 27.1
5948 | 27.28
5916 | 27.84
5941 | 28.61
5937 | 28.33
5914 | 26.81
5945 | 27.72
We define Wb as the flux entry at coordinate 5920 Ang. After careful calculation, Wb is 27.32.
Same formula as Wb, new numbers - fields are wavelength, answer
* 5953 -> 27.14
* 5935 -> 27.67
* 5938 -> 27.38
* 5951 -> 27.51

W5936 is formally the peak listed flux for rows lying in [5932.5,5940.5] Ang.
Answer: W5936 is 28.33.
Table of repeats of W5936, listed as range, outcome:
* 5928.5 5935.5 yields 27.67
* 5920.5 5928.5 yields 28.37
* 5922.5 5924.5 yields 27.38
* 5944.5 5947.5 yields 27.98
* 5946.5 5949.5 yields 28.79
